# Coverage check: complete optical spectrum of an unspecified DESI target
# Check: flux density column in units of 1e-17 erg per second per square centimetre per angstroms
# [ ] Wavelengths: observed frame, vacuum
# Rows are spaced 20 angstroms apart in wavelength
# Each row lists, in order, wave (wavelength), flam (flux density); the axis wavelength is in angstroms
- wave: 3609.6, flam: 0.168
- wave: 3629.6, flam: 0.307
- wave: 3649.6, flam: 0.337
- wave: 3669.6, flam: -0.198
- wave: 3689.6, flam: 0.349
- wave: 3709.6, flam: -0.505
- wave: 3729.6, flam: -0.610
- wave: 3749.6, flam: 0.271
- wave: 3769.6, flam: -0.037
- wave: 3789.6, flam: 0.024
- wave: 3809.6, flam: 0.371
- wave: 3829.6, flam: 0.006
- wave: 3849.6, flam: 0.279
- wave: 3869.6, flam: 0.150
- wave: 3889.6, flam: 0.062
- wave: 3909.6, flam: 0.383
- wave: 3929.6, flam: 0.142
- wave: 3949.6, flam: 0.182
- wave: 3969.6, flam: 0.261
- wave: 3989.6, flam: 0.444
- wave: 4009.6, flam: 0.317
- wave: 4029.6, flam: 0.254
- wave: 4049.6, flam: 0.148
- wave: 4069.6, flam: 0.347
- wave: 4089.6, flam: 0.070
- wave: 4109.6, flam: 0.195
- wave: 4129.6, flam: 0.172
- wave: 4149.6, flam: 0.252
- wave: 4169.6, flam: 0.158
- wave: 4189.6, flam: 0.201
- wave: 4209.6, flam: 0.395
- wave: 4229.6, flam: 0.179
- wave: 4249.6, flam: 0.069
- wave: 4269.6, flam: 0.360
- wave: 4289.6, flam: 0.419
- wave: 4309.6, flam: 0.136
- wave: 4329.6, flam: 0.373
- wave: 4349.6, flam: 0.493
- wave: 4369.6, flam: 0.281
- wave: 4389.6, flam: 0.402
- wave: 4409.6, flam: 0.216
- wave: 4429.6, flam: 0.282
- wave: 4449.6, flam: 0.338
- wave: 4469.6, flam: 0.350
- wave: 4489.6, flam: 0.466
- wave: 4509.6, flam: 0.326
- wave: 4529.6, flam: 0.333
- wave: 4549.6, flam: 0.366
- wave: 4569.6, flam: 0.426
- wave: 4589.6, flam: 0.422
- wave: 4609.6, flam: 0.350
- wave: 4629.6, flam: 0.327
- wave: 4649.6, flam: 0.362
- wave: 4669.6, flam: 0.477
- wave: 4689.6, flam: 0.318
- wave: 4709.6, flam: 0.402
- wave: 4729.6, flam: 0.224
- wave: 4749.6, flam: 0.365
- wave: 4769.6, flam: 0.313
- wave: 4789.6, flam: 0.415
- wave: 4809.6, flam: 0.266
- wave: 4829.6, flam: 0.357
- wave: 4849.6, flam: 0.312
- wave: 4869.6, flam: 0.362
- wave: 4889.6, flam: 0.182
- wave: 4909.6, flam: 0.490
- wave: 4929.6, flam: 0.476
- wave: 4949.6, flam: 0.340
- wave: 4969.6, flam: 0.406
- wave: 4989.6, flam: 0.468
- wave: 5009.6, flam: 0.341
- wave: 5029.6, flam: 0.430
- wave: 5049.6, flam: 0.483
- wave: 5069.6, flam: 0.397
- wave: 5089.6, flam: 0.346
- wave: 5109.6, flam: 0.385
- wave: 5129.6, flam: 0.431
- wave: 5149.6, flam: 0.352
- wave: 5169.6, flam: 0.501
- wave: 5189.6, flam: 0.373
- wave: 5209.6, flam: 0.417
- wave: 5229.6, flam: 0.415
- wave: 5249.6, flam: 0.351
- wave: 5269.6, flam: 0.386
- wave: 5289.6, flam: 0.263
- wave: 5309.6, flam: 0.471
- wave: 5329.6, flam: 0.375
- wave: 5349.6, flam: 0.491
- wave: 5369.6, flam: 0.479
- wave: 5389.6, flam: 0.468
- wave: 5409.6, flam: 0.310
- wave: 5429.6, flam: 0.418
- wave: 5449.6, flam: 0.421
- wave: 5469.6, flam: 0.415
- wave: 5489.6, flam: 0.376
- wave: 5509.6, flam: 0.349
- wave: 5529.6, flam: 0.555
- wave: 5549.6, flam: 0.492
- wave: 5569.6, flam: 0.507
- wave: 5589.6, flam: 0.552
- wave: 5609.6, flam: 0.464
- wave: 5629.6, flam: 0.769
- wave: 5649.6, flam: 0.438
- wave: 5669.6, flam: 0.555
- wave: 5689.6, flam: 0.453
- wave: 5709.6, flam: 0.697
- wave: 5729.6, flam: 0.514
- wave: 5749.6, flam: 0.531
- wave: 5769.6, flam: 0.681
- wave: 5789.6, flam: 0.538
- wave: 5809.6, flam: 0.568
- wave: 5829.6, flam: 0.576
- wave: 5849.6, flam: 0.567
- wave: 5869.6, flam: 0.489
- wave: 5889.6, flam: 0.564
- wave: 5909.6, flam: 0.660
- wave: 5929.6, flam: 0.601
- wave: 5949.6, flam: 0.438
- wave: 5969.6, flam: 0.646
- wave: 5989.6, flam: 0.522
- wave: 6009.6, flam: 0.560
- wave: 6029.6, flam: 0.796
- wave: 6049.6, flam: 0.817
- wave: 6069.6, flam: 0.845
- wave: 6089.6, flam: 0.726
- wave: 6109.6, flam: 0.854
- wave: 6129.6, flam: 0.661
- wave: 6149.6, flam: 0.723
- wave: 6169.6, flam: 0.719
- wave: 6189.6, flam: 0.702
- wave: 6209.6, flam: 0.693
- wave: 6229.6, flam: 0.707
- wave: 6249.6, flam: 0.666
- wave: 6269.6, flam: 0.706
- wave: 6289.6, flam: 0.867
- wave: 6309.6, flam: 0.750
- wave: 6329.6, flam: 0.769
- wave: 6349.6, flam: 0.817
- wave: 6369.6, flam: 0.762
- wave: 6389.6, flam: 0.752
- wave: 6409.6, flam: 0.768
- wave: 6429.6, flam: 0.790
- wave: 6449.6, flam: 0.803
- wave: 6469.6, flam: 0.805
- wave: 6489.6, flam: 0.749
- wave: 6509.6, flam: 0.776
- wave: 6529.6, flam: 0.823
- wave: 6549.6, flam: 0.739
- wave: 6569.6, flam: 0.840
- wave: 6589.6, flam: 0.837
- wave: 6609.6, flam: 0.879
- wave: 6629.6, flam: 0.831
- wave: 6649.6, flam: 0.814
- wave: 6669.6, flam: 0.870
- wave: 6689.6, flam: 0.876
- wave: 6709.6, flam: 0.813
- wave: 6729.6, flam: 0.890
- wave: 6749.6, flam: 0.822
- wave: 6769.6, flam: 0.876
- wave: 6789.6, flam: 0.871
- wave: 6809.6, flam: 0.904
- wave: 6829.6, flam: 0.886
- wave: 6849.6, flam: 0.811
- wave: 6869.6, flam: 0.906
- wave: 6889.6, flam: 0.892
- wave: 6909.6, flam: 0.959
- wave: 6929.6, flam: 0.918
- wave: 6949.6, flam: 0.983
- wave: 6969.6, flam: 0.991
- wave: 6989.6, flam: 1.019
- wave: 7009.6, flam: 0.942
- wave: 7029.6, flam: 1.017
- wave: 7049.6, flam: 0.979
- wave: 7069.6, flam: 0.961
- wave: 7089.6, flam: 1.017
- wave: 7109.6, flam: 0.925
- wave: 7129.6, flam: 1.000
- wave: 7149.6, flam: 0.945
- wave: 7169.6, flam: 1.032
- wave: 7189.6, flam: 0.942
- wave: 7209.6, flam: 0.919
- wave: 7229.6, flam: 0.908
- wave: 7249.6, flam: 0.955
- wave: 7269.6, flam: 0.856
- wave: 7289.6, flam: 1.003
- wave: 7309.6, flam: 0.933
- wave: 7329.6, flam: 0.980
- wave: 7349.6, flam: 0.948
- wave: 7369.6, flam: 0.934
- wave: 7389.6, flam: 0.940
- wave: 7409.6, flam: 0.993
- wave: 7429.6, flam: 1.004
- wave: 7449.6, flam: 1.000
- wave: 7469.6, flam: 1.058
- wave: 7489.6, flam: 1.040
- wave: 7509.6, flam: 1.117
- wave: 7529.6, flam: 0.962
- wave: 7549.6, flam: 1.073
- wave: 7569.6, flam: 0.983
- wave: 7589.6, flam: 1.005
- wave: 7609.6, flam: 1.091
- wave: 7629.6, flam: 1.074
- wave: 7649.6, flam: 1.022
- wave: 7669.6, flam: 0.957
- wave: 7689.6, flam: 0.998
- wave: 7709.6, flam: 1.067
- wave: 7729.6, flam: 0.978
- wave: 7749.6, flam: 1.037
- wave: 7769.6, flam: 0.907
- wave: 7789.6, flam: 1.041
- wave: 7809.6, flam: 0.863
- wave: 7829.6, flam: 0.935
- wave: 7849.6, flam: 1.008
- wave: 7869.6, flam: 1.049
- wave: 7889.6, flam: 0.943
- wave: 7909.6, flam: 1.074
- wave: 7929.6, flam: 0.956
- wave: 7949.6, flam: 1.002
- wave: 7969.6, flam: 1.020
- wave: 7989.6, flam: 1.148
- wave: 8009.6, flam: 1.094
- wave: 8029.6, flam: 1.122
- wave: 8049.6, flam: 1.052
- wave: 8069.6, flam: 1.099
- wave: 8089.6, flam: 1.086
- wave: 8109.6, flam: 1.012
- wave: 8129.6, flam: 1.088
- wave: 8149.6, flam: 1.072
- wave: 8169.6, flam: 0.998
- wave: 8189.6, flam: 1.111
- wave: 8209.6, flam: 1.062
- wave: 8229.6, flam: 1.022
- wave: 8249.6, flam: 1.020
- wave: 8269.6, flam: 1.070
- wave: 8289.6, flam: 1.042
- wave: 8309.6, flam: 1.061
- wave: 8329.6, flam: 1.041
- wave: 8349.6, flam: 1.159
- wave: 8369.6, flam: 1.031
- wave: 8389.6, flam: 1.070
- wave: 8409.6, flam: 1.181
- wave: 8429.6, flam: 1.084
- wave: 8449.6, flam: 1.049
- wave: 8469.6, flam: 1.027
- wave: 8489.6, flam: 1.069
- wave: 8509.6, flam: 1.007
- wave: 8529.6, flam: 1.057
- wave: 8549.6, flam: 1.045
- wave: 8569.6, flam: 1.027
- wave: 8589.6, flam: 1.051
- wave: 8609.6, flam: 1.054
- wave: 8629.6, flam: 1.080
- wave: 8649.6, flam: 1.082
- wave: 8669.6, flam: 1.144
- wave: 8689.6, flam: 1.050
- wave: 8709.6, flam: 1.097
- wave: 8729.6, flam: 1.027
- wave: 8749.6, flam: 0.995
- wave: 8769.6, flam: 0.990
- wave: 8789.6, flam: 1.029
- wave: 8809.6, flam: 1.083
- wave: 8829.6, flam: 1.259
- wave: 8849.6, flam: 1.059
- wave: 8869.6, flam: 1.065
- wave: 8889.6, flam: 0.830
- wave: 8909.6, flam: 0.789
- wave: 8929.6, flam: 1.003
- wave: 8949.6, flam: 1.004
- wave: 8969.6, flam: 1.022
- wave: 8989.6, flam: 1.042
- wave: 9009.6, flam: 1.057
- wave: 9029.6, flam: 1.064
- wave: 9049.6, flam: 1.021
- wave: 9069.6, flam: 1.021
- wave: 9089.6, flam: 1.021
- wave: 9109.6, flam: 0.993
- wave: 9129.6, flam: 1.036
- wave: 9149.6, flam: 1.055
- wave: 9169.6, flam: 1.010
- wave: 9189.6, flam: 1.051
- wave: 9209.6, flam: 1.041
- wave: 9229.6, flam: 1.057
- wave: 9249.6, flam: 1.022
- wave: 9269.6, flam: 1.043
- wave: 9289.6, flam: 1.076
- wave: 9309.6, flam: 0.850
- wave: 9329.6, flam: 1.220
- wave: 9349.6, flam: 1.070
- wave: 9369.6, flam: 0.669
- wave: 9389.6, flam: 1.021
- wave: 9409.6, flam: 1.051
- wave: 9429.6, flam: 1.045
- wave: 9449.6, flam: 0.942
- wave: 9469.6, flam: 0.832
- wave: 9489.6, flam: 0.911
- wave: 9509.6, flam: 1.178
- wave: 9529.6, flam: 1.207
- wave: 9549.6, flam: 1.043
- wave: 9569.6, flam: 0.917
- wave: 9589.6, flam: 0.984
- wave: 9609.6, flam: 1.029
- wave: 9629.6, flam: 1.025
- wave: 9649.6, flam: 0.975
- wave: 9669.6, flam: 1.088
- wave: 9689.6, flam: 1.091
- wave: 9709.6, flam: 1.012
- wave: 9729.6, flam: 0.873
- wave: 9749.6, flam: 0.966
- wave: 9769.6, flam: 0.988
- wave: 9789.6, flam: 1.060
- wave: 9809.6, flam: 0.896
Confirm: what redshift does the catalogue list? 0.511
